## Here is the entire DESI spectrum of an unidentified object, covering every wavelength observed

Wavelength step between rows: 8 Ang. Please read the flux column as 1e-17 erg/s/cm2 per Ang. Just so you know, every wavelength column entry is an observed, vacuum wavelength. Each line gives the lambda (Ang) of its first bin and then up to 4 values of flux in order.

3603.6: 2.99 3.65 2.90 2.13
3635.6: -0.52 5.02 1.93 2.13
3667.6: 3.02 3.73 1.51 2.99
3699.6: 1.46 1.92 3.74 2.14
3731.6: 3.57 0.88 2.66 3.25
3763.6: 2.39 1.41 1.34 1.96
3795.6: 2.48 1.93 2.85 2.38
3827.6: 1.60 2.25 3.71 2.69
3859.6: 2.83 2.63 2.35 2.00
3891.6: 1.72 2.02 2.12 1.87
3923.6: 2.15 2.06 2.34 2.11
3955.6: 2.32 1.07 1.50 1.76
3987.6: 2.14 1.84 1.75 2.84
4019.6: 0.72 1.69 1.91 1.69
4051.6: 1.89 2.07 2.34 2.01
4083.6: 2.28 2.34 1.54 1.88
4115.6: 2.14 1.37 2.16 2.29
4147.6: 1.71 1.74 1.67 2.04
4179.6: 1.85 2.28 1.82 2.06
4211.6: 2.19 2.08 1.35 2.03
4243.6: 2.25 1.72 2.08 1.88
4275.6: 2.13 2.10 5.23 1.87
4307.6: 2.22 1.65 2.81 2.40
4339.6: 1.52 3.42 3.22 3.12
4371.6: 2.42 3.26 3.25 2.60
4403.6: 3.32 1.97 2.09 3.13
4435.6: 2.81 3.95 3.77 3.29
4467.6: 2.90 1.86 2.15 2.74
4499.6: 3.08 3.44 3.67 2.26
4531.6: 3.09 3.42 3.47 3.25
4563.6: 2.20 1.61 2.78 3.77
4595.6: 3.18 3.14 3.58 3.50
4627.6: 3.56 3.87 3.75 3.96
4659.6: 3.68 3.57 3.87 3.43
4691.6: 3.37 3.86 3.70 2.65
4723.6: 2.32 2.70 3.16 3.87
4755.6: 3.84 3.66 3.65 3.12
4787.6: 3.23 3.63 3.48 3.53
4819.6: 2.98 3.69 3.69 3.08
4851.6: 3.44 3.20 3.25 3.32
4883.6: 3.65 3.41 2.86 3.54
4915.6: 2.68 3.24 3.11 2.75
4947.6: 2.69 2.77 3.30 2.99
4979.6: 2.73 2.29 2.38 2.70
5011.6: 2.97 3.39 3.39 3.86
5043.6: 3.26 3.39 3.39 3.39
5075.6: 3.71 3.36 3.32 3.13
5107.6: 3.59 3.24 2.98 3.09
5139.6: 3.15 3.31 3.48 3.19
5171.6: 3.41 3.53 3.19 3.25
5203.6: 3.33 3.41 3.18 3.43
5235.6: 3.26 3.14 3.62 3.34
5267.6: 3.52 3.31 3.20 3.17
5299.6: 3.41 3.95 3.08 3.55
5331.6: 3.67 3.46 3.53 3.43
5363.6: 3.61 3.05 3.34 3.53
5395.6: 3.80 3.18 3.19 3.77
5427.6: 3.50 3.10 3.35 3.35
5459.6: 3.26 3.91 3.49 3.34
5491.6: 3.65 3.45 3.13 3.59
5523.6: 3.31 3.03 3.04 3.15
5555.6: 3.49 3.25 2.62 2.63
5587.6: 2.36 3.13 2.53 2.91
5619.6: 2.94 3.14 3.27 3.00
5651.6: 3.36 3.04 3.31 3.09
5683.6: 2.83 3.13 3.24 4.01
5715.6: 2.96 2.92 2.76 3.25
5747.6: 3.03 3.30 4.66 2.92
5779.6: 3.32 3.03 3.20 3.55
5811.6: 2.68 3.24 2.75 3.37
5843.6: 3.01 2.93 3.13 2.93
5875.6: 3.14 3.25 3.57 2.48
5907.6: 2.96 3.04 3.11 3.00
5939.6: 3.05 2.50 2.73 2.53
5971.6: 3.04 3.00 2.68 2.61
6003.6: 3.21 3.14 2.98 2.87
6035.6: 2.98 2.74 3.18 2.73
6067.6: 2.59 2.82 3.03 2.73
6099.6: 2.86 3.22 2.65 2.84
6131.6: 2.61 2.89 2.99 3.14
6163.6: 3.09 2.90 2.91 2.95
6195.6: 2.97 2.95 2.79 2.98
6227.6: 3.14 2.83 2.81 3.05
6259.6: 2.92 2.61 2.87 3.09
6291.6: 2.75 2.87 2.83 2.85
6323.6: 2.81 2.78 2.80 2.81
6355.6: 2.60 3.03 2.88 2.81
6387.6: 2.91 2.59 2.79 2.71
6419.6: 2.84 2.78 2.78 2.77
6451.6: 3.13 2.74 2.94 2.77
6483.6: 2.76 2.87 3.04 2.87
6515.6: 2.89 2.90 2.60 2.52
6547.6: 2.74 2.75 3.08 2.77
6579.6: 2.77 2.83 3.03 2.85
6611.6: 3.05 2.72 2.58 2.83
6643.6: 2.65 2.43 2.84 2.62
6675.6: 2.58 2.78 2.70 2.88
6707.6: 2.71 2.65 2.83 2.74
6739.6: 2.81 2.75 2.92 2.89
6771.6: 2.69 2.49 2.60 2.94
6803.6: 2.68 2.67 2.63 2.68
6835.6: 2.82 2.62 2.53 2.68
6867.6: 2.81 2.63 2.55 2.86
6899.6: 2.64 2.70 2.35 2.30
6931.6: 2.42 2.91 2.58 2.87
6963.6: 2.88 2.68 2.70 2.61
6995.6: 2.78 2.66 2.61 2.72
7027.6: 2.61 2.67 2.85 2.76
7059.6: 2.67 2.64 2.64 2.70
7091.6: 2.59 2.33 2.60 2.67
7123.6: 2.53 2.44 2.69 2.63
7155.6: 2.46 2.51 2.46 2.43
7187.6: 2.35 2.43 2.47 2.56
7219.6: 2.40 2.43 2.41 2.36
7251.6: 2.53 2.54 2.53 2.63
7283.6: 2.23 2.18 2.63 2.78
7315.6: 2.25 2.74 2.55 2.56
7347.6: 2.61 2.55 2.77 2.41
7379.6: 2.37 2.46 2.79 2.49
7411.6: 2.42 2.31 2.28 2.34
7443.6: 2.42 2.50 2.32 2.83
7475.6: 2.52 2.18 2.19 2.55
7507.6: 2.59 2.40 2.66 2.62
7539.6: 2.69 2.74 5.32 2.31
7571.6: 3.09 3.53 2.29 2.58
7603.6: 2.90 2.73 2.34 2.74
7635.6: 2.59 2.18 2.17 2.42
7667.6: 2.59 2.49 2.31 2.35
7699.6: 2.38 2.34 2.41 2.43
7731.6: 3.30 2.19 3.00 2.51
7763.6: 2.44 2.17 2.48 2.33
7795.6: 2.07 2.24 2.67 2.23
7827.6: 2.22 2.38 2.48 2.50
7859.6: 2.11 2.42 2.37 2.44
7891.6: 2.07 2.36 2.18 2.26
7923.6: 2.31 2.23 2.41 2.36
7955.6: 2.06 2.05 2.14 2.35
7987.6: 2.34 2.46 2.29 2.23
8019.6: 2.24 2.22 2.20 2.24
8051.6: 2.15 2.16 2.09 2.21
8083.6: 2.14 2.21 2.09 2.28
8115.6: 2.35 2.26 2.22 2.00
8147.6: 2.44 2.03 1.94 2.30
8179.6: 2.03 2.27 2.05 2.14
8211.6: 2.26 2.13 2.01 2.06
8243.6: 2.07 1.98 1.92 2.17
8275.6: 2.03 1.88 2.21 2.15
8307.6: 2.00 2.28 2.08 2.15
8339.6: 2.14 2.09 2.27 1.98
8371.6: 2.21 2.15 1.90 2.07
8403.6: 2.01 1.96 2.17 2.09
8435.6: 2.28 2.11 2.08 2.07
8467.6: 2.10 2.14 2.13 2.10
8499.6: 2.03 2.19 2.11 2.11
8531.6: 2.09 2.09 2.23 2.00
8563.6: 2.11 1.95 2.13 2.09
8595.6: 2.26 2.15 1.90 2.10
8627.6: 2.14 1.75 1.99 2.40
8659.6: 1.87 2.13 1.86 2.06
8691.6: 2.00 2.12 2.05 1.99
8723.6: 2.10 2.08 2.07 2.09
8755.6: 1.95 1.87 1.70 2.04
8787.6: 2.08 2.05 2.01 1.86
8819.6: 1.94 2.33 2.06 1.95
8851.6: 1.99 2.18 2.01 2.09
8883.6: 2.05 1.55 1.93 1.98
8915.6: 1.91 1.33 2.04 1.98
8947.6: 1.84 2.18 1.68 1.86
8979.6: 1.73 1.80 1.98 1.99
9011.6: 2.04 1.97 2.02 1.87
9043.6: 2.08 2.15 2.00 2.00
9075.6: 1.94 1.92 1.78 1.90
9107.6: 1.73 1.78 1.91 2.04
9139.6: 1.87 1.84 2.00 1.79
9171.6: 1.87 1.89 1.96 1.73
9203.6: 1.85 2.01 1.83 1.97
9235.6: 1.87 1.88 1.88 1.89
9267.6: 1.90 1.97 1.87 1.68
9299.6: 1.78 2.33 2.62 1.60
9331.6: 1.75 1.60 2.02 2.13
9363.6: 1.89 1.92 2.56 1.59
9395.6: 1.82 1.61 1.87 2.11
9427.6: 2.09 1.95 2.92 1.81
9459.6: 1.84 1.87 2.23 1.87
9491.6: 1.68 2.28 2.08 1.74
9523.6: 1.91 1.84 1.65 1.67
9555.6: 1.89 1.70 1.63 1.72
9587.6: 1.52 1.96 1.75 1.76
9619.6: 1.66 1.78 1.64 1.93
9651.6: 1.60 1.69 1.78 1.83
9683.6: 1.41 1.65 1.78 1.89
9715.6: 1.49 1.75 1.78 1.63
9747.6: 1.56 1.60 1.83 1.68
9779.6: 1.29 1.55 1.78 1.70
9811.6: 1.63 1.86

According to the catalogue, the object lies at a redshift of 0.15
